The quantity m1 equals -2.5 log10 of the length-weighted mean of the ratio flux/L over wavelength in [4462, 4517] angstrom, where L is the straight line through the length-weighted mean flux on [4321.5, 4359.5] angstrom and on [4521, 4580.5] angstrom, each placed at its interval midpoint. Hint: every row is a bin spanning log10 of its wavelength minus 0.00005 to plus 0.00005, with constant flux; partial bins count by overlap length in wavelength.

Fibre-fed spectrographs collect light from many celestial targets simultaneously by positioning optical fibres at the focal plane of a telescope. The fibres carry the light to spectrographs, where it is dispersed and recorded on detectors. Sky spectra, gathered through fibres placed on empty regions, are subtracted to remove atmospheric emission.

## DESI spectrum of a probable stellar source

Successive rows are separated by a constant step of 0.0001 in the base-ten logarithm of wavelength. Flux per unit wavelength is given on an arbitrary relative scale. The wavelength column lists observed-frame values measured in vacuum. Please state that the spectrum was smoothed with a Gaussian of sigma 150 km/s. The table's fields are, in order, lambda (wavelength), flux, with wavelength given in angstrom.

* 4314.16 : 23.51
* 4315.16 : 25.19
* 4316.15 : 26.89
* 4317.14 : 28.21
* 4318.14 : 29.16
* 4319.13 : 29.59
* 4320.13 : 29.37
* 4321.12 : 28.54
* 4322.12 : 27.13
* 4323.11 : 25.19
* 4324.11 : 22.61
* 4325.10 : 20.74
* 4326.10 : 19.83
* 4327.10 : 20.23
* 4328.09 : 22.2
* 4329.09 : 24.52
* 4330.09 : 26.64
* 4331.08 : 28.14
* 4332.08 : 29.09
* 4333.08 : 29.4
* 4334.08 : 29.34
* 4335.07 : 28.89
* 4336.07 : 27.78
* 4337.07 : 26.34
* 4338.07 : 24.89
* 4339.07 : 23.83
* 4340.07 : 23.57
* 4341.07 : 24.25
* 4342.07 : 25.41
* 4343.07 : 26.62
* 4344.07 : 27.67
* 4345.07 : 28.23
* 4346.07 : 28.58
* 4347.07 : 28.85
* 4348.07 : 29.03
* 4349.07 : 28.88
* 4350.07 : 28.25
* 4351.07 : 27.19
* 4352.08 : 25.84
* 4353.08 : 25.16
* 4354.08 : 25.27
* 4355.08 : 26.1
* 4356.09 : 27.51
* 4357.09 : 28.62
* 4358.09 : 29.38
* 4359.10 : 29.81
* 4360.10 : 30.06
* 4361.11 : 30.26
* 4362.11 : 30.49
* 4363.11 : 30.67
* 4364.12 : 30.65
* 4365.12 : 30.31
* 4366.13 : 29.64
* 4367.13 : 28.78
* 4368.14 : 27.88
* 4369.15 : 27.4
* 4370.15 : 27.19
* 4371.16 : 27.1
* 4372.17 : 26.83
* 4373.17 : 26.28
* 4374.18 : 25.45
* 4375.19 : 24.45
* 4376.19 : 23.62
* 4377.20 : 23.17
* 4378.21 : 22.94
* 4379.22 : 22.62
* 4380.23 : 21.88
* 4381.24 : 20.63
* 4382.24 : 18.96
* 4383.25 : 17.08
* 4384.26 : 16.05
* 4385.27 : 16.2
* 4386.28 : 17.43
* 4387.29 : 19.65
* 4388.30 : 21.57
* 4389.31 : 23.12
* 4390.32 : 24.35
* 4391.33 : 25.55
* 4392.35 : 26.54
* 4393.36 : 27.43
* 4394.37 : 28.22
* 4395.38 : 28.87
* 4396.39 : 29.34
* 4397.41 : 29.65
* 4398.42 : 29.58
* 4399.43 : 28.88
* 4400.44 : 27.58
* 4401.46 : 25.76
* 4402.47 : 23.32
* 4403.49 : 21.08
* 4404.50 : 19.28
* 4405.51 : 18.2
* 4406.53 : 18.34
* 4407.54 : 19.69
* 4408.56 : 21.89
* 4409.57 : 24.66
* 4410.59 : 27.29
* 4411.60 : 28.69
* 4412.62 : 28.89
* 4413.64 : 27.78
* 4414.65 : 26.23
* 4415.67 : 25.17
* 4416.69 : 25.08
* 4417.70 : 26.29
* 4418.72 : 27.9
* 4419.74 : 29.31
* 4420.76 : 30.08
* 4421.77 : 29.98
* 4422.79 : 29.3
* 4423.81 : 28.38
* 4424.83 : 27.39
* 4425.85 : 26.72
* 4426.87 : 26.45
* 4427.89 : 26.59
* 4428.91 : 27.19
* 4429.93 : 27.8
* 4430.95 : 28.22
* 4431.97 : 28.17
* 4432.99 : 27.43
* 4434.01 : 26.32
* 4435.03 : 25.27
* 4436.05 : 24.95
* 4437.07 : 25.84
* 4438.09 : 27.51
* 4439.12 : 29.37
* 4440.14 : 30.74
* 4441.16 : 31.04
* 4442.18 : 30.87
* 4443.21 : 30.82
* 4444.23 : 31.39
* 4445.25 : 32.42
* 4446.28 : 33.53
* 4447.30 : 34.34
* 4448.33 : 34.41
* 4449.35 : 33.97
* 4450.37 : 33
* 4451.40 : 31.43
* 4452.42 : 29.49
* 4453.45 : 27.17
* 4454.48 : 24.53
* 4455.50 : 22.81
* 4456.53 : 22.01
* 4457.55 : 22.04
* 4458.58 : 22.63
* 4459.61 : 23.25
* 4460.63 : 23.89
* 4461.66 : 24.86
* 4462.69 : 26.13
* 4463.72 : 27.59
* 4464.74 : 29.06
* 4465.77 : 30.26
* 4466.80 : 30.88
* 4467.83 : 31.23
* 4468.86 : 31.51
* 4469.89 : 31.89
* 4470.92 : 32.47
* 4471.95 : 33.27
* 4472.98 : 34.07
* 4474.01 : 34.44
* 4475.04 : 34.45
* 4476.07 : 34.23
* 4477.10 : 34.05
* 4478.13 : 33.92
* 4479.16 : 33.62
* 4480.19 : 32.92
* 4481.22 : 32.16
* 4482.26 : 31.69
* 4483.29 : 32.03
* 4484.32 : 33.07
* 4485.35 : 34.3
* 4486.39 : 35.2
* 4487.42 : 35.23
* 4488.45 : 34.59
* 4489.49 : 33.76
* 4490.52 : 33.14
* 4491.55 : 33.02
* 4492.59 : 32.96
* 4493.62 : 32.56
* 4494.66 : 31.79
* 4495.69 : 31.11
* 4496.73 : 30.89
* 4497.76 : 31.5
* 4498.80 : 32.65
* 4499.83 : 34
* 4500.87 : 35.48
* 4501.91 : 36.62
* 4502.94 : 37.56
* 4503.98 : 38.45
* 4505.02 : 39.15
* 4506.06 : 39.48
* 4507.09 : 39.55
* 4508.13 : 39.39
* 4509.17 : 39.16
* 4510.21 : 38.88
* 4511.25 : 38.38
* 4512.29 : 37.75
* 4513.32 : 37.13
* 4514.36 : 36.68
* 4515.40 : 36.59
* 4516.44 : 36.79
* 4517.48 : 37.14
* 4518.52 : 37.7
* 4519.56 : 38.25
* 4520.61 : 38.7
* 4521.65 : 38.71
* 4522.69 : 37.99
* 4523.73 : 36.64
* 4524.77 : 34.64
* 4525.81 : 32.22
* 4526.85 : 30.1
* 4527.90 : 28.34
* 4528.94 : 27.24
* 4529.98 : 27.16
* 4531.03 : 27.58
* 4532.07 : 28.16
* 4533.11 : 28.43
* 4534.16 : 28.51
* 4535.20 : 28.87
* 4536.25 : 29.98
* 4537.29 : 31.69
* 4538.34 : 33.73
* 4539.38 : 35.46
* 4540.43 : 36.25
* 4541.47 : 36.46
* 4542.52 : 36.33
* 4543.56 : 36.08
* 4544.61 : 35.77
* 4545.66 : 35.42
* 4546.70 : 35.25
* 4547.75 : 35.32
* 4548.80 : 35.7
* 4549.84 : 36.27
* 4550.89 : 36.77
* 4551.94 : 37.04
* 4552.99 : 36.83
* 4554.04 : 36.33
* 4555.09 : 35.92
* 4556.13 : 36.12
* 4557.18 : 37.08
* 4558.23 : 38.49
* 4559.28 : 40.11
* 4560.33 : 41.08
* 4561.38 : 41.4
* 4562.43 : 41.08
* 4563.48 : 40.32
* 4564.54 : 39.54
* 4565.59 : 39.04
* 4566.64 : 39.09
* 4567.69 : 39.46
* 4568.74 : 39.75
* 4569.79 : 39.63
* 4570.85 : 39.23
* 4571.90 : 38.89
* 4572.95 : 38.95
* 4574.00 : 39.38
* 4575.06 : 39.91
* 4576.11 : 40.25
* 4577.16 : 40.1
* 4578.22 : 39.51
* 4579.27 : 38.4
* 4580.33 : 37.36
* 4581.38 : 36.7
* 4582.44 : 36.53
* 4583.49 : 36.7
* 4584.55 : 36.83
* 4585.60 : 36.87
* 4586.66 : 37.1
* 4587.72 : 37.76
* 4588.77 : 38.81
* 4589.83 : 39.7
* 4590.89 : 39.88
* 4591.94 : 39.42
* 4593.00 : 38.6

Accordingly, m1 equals -0.03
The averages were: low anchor 26.3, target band 34.1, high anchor 36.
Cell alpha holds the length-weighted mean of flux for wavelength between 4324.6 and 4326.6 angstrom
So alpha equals 20.3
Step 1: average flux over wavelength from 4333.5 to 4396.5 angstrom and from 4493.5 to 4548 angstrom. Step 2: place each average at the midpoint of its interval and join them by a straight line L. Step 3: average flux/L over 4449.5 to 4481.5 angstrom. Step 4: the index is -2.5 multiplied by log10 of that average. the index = 0.07 mag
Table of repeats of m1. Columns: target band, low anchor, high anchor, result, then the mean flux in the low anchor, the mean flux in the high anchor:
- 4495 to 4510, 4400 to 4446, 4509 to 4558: -0.11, 26.8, 34.7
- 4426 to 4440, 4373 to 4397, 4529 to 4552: -0.04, 23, 33.1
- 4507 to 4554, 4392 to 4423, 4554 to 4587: 0.02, 26.1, 38.7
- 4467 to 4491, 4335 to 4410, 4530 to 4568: -0.06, 25.5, 35.6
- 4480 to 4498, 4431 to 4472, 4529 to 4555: -0.08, 28.7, 33.5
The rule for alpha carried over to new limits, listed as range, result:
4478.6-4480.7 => 33.3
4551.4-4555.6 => 36.5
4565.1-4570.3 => 39.4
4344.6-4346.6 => 28.4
